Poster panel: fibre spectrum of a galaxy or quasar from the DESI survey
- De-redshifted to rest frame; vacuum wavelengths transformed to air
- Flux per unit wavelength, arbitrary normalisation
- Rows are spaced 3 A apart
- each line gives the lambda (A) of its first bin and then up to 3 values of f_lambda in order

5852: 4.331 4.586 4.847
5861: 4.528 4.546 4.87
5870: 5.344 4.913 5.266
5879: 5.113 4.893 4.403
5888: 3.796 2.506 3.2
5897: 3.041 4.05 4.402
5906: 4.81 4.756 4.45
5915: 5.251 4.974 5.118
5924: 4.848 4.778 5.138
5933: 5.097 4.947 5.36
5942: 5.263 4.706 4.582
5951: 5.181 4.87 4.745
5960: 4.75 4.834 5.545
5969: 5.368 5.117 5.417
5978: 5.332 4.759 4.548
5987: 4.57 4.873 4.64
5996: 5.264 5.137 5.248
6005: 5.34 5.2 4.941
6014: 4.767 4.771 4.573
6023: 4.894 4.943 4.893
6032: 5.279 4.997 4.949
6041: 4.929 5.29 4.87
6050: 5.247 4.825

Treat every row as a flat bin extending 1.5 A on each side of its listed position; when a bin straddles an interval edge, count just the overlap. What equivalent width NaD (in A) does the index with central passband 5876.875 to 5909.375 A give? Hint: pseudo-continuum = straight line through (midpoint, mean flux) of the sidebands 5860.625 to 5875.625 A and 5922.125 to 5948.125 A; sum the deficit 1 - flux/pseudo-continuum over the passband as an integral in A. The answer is 5.6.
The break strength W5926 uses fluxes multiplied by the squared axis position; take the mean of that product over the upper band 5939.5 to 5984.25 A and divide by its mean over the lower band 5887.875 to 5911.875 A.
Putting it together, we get 1.33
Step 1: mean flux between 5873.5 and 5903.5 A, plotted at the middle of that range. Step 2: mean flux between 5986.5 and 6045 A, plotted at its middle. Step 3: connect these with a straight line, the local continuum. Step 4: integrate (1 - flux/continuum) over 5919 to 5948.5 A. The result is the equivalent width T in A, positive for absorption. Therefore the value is -3.99 A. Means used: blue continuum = 4.08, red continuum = 4.98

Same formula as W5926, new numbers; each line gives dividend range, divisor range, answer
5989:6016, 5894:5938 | 1.12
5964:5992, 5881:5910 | 1.31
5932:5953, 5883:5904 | 1.40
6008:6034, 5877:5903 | 1.30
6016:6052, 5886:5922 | 1.24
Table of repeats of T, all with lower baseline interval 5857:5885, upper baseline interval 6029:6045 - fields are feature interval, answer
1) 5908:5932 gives 0.1 A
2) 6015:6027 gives 0.6 A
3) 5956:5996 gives 0.2 A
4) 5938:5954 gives -0.1 A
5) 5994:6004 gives -0.3 A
